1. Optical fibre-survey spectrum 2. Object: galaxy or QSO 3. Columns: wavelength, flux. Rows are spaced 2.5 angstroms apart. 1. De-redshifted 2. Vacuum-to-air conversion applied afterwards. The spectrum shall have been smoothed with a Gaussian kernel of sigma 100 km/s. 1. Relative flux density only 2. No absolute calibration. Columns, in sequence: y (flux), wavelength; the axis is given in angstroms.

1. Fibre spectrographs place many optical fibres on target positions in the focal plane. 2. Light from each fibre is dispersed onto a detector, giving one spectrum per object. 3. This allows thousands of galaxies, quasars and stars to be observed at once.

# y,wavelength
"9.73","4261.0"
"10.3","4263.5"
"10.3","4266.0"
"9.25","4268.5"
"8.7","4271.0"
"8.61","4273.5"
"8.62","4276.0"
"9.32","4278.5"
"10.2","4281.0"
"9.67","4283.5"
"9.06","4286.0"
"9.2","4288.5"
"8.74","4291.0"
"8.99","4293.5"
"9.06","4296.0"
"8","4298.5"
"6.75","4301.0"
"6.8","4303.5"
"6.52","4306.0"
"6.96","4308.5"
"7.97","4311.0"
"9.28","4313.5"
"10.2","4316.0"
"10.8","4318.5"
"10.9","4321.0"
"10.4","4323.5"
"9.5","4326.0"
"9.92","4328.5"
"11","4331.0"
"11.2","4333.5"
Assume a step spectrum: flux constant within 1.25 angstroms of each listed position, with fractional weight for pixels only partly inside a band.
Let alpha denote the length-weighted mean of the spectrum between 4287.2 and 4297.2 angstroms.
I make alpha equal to 9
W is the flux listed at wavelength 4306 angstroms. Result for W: 6.52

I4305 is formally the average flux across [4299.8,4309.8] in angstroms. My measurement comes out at 6.76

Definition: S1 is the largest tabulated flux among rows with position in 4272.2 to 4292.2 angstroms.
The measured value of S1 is 10.2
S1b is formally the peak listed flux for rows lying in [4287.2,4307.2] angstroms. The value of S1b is 9.2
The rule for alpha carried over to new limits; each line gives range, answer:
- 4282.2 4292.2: 9.17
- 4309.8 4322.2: 9.83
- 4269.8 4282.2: 9.09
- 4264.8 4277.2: 9.09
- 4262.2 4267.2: 10.3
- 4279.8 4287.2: 9.64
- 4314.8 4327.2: 10.4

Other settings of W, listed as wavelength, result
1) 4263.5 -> 10.3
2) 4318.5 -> 10.8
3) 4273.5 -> 8.61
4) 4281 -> 10.2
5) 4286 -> 9.06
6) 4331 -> 11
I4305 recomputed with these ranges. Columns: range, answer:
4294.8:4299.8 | 8.51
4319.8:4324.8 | 10.6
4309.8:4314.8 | 8.65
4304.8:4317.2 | 8.18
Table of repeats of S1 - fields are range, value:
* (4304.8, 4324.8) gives 10.9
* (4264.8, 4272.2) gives 10.3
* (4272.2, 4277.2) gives 8.62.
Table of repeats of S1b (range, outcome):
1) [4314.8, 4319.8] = 10.8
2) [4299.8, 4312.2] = 7.97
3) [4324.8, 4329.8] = 9.92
